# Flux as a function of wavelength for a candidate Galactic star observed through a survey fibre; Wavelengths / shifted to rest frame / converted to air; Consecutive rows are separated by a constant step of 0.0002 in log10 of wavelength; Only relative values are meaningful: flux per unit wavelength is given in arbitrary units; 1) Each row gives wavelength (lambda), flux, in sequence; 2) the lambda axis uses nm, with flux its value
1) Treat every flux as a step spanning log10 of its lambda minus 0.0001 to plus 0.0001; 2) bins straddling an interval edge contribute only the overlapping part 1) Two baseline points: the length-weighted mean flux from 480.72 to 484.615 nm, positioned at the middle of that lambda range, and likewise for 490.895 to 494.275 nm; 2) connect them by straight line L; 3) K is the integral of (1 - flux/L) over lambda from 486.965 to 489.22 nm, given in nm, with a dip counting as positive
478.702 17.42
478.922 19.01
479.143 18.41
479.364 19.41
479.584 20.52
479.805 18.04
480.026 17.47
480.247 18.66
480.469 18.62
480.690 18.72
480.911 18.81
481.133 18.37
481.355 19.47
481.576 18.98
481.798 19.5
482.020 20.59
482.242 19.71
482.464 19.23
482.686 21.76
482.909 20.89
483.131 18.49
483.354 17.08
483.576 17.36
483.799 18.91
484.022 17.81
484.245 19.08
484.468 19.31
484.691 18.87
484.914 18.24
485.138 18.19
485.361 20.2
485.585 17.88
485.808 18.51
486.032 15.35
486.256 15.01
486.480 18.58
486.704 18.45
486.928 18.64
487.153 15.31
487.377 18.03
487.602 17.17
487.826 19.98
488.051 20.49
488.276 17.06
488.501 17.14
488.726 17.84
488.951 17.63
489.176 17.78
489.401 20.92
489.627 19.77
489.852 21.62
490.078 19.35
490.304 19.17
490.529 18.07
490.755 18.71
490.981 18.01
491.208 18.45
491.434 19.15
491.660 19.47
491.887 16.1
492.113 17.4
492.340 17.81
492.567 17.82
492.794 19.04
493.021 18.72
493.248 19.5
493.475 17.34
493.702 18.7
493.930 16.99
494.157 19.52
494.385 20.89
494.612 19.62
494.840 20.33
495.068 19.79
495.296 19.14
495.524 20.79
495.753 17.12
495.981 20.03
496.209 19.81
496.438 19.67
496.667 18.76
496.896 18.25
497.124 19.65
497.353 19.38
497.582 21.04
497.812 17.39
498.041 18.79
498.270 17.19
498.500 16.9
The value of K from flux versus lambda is 0.09 nm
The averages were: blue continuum 19.1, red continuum 18.3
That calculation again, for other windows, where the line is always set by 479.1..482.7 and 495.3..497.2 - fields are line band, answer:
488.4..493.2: 0.16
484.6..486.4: 0.13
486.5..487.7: 0.10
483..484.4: 0.07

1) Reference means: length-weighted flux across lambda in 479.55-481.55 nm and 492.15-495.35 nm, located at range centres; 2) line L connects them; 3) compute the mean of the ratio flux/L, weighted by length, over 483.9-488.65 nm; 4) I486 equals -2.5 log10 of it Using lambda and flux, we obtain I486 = 0.04 mag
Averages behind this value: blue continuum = 18.7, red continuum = 18.9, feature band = 18.1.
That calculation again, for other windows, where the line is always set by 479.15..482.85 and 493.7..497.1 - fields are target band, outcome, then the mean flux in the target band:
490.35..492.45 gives 0.07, 18.2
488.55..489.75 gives 0.03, 18.7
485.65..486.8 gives 0.12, 17.2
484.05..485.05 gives 0.03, 18.8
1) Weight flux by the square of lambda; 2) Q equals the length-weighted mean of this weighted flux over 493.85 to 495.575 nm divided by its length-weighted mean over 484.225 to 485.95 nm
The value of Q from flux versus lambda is 1.09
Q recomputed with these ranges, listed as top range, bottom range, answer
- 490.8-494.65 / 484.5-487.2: 1.06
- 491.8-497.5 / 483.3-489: 1.09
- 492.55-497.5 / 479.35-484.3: 1.06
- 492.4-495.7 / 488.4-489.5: 1.07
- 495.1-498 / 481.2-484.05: 1.06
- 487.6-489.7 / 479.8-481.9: 1.03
